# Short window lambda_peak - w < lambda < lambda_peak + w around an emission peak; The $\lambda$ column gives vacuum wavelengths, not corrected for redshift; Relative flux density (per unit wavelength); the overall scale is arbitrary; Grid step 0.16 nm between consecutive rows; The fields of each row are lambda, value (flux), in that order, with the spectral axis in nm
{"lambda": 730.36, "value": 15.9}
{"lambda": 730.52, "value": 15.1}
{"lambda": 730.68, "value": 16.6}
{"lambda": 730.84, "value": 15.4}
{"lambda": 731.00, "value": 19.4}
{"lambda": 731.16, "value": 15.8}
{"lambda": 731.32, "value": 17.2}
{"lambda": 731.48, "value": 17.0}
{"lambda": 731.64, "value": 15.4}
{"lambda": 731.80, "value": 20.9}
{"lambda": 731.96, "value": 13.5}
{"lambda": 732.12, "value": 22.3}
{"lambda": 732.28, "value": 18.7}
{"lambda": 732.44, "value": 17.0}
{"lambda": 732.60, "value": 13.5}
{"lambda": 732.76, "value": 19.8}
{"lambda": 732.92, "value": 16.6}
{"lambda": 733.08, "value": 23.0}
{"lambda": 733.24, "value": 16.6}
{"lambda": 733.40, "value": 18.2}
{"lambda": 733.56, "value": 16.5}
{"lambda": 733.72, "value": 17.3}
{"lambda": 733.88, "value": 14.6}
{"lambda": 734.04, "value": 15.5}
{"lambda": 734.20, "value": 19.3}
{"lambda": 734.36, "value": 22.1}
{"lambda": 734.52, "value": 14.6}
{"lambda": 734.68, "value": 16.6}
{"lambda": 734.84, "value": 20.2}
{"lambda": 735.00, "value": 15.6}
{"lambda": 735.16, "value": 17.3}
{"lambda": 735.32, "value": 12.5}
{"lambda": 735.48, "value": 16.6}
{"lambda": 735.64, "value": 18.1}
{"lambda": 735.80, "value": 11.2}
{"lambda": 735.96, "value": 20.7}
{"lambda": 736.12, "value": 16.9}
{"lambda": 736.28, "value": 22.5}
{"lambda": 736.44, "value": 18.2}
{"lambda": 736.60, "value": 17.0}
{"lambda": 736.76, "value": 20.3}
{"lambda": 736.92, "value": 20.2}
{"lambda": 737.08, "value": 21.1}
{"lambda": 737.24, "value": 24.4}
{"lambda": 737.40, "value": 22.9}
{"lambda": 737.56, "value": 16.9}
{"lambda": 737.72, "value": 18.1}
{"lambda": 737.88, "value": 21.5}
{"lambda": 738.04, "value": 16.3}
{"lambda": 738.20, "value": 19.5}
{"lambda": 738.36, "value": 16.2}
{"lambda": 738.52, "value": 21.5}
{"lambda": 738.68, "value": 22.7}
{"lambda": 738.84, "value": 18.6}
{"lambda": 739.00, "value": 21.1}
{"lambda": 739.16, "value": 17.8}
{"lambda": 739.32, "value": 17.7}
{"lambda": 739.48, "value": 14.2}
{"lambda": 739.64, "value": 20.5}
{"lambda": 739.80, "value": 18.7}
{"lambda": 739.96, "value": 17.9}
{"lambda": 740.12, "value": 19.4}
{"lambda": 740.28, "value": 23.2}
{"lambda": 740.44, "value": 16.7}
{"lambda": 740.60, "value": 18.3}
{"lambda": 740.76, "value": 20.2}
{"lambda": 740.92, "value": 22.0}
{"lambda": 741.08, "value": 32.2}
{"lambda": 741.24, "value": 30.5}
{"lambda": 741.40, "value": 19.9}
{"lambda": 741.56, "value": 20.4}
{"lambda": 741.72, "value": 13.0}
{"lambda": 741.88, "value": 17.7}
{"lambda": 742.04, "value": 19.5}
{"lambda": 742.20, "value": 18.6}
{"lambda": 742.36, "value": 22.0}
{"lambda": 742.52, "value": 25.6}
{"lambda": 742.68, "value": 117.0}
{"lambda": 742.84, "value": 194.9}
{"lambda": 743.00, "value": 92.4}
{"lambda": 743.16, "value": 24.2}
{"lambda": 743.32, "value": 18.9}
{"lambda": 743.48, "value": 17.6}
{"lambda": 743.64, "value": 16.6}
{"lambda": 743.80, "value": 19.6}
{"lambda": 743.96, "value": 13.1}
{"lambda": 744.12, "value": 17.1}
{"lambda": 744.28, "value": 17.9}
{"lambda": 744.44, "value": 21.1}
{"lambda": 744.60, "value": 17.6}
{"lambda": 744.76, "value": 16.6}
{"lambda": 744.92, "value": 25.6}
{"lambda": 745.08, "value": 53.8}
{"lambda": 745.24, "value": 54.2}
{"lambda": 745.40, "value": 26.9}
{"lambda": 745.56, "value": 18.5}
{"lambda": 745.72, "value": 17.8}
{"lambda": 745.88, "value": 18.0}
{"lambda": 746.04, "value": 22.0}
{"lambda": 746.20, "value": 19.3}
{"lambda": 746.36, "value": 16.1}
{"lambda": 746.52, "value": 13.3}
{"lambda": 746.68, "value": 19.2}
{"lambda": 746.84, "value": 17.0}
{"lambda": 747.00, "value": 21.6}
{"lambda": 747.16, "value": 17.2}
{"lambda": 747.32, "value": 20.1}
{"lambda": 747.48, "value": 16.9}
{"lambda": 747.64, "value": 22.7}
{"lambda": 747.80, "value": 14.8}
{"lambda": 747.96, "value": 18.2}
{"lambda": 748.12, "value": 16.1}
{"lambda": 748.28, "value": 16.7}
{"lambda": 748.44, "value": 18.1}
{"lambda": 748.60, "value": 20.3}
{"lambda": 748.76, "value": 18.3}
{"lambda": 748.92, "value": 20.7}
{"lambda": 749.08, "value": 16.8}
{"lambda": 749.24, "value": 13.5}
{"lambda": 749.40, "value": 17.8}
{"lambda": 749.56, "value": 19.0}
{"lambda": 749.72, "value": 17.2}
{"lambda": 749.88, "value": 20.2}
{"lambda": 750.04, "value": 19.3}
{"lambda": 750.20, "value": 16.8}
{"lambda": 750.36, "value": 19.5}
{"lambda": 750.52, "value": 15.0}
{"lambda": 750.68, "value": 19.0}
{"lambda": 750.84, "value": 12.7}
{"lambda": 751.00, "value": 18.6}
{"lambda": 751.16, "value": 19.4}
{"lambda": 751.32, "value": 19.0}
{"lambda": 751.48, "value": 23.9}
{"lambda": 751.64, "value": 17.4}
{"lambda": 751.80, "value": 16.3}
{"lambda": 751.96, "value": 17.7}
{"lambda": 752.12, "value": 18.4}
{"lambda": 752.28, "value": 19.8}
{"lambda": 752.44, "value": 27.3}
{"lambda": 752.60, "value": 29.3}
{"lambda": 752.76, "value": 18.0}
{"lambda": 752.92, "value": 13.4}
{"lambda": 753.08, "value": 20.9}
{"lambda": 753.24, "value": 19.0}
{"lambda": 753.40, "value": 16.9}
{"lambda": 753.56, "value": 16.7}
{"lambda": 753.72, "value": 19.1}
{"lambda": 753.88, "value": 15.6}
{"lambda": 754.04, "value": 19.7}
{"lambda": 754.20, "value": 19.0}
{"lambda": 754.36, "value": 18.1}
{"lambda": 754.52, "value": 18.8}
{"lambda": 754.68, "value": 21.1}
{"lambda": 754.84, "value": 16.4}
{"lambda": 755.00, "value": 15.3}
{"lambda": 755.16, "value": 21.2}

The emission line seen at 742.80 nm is H-alpha 6563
